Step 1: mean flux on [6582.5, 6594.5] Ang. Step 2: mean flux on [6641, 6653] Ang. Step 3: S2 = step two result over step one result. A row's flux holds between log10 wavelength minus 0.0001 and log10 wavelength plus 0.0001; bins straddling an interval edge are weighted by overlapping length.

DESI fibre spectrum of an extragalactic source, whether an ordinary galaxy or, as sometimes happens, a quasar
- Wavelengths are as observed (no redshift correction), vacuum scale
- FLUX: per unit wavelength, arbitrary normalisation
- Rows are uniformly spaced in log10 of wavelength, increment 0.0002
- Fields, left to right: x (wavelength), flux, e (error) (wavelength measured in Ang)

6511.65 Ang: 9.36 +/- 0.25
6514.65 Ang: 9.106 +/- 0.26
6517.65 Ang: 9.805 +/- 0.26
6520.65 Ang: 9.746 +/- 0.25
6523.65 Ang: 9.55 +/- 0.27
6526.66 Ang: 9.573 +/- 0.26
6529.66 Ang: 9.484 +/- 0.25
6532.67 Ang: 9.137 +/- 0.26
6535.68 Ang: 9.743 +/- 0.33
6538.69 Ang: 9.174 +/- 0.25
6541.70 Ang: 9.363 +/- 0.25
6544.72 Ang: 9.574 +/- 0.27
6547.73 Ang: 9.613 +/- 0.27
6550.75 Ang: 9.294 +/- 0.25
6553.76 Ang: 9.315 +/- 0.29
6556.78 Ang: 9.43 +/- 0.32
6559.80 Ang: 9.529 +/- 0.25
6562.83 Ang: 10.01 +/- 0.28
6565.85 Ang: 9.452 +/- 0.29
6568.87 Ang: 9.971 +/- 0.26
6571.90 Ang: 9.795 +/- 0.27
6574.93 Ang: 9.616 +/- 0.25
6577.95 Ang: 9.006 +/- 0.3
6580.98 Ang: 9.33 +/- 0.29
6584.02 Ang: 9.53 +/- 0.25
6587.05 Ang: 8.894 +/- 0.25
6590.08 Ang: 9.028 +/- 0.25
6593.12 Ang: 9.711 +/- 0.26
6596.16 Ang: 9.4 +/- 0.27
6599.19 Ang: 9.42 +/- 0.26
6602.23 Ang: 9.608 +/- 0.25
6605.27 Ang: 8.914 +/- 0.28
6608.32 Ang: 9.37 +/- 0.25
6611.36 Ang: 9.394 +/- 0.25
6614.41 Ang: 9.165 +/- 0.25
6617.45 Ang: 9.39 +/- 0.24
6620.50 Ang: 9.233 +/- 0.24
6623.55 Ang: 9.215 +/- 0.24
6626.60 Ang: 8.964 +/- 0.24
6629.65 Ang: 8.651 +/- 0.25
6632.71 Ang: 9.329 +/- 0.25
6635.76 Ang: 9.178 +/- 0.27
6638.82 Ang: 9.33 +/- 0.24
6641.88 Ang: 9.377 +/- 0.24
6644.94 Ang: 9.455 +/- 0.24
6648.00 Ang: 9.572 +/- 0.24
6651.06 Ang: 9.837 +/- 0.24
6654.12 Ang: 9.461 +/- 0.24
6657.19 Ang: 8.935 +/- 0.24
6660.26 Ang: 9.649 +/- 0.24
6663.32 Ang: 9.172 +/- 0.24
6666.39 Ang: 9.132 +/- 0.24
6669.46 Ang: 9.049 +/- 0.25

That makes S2 1.03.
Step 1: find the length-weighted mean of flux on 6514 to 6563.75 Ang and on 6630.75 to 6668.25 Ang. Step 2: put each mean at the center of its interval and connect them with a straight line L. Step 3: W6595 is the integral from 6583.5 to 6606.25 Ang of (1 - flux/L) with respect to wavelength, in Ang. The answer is 0.3 Ang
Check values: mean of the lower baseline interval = 9.5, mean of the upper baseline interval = 9.36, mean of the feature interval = 9.32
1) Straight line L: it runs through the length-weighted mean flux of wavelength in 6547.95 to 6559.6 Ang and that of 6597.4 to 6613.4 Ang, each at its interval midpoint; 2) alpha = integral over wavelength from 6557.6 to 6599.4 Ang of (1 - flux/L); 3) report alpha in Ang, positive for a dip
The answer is -0.5 Ang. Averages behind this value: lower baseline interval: 9.4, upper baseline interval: 9.34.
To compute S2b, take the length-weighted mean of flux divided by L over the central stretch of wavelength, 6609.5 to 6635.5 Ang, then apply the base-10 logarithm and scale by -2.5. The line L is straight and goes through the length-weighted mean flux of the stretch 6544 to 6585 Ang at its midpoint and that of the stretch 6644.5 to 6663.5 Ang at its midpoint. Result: 0.04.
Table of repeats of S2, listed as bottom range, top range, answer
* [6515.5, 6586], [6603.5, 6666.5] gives 0.97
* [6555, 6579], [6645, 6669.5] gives 0.98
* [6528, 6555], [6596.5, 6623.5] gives 0.99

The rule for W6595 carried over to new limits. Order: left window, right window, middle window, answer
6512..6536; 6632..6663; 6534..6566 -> -0.1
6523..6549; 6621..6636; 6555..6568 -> -0.4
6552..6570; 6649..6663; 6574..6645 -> 2.0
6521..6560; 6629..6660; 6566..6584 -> -0.2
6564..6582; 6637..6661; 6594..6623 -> 0.5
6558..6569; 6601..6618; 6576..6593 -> 0.5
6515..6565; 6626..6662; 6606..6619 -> 0.1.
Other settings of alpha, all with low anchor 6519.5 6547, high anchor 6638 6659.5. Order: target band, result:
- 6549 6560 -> 0.11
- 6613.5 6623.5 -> 0.20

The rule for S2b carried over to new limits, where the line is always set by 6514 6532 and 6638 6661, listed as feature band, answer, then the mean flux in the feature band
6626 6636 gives 0.05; 9.02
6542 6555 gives 0.01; 9.44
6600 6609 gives 0.02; 9.29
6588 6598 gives 0.02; 9.36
